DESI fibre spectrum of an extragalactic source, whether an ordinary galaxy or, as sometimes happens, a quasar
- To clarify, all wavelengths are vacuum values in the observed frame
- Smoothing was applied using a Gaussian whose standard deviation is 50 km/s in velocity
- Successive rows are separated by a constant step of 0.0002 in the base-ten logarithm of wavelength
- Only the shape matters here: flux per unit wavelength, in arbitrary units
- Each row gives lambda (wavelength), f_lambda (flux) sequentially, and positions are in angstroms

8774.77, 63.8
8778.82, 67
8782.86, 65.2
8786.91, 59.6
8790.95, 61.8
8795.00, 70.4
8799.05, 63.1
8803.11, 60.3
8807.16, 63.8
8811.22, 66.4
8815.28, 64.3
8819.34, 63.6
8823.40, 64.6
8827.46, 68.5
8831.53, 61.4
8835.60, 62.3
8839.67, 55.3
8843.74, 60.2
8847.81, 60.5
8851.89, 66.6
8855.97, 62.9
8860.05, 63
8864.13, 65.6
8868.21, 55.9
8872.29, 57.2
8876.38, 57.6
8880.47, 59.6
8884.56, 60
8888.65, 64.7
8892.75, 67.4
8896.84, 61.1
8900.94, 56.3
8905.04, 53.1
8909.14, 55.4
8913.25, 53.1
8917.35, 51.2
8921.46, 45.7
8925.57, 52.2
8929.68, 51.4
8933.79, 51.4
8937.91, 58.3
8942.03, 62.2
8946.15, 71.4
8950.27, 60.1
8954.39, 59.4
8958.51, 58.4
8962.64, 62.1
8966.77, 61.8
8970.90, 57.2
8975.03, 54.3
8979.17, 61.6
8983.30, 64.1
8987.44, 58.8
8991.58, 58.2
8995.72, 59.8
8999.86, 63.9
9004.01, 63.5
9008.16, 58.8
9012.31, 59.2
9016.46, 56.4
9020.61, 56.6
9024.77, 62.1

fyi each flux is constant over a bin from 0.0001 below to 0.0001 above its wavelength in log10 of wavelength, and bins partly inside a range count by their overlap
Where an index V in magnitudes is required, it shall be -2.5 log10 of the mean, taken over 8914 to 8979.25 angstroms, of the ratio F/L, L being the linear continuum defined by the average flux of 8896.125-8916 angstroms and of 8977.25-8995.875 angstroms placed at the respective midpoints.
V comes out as 0.015 mag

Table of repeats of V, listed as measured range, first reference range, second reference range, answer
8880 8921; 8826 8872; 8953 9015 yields 0.06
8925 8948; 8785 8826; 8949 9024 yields 0.05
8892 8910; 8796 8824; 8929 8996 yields 0.06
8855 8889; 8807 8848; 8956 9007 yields 0.03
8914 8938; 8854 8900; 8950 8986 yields 0.18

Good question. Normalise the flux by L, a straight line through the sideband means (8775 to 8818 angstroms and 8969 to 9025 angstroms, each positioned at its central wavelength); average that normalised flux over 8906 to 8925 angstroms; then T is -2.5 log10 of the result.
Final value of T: 0.19 mag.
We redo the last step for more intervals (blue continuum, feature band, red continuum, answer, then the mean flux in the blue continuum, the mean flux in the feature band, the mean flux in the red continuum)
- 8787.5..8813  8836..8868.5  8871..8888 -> -0.01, 64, 61.6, 59.2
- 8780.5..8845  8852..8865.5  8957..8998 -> -0.03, 63.2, 64.1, 59.7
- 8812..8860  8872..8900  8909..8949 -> -0.04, 62.8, 61.1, 55.3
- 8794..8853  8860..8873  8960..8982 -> 0.03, 63.2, 60.4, 59.5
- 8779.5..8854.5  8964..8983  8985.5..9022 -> 0.01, 63.3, 59.4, 59.5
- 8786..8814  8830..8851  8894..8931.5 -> 0.00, 63.8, 60.3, 53.6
